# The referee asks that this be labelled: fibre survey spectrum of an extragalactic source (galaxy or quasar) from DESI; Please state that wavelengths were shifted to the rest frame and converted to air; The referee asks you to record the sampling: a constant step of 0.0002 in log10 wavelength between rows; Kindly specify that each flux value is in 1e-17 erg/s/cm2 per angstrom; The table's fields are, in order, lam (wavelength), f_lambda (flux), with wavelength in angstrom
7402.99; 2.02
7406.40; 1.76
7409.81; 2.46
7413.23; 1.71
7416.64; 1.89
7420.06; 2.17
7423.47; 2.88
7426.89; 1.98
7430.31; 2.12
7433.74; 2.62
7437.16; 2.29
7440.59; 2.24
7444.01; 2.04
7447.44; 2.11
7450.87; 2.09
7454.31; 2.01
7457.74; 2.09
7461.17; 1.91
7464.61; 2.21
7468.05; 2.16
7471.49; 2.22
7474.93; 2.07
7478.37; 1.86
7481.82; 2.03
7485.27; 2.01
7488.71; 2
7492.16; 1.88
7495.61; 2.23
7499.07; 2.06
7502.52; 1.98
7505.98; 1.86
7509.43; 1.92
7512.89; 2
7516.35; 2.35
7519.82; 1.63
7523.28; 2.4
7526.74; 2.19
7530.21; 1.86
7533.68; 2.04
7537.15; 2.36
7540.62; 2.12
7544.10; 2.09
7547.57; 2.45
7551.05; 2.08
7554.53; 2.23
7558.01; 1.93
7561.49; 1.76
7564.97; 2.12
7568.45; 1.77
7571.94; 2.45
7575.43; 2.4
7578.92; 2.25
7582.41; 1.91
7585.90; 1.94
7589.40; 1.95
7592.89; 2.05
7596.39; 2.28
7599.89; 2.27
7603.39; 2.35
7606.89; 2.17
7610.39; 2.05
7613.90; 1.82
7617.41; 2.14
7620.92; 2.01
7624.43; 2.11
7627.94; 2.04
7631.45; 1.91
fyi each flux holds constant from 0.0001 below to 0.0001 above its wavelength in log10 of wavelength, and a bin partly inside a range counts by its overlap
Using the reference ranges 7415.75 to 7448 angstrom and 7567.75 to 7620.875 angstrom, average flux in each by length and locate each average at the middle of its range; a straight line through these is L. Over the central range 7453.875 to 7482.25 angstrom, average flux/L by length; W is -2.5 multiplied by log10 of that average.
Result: 0.08 mag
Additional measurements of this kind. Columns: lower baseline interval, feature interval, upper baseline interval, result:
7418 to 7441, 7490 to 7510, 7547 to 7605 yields 0.121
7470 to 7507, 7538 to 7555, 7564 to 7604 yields -0.054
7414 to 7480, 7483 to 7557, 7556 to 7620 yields 0.019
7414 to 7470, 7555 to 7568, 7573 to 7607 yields 0.113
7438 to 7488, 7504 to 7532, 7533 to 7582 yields 0.047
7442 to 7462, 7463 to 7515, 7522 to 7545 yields 0.032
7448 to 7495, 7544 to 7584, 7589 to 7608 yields 0.017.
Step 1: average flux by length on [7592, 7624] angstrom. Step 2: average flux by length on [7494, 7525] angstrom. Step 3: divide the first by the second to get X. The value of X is 1.04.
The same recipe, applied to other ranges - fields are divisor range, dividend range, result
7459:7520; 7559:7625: 1.03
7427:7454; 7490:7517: 0.92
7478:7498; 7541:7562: 1.05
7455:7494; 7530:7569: 1.02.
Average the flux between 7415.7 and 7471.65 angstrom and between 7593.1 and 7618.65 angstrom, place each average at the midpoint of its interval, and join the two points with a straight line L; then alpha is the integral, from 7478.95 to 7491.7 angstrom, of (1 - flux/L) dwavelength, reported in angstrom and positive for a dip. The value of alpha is 1.1 angstrom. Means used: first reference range 2.18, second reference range 2.15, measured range 1.99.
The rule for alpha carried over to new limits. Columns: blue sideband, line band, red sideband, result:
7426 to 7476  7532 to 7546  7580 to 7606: -0.2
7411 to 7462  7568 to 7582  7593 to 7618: -0.5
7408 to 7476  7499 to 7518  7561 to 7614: 1.0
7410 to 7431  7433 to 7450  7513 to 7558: -0.7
